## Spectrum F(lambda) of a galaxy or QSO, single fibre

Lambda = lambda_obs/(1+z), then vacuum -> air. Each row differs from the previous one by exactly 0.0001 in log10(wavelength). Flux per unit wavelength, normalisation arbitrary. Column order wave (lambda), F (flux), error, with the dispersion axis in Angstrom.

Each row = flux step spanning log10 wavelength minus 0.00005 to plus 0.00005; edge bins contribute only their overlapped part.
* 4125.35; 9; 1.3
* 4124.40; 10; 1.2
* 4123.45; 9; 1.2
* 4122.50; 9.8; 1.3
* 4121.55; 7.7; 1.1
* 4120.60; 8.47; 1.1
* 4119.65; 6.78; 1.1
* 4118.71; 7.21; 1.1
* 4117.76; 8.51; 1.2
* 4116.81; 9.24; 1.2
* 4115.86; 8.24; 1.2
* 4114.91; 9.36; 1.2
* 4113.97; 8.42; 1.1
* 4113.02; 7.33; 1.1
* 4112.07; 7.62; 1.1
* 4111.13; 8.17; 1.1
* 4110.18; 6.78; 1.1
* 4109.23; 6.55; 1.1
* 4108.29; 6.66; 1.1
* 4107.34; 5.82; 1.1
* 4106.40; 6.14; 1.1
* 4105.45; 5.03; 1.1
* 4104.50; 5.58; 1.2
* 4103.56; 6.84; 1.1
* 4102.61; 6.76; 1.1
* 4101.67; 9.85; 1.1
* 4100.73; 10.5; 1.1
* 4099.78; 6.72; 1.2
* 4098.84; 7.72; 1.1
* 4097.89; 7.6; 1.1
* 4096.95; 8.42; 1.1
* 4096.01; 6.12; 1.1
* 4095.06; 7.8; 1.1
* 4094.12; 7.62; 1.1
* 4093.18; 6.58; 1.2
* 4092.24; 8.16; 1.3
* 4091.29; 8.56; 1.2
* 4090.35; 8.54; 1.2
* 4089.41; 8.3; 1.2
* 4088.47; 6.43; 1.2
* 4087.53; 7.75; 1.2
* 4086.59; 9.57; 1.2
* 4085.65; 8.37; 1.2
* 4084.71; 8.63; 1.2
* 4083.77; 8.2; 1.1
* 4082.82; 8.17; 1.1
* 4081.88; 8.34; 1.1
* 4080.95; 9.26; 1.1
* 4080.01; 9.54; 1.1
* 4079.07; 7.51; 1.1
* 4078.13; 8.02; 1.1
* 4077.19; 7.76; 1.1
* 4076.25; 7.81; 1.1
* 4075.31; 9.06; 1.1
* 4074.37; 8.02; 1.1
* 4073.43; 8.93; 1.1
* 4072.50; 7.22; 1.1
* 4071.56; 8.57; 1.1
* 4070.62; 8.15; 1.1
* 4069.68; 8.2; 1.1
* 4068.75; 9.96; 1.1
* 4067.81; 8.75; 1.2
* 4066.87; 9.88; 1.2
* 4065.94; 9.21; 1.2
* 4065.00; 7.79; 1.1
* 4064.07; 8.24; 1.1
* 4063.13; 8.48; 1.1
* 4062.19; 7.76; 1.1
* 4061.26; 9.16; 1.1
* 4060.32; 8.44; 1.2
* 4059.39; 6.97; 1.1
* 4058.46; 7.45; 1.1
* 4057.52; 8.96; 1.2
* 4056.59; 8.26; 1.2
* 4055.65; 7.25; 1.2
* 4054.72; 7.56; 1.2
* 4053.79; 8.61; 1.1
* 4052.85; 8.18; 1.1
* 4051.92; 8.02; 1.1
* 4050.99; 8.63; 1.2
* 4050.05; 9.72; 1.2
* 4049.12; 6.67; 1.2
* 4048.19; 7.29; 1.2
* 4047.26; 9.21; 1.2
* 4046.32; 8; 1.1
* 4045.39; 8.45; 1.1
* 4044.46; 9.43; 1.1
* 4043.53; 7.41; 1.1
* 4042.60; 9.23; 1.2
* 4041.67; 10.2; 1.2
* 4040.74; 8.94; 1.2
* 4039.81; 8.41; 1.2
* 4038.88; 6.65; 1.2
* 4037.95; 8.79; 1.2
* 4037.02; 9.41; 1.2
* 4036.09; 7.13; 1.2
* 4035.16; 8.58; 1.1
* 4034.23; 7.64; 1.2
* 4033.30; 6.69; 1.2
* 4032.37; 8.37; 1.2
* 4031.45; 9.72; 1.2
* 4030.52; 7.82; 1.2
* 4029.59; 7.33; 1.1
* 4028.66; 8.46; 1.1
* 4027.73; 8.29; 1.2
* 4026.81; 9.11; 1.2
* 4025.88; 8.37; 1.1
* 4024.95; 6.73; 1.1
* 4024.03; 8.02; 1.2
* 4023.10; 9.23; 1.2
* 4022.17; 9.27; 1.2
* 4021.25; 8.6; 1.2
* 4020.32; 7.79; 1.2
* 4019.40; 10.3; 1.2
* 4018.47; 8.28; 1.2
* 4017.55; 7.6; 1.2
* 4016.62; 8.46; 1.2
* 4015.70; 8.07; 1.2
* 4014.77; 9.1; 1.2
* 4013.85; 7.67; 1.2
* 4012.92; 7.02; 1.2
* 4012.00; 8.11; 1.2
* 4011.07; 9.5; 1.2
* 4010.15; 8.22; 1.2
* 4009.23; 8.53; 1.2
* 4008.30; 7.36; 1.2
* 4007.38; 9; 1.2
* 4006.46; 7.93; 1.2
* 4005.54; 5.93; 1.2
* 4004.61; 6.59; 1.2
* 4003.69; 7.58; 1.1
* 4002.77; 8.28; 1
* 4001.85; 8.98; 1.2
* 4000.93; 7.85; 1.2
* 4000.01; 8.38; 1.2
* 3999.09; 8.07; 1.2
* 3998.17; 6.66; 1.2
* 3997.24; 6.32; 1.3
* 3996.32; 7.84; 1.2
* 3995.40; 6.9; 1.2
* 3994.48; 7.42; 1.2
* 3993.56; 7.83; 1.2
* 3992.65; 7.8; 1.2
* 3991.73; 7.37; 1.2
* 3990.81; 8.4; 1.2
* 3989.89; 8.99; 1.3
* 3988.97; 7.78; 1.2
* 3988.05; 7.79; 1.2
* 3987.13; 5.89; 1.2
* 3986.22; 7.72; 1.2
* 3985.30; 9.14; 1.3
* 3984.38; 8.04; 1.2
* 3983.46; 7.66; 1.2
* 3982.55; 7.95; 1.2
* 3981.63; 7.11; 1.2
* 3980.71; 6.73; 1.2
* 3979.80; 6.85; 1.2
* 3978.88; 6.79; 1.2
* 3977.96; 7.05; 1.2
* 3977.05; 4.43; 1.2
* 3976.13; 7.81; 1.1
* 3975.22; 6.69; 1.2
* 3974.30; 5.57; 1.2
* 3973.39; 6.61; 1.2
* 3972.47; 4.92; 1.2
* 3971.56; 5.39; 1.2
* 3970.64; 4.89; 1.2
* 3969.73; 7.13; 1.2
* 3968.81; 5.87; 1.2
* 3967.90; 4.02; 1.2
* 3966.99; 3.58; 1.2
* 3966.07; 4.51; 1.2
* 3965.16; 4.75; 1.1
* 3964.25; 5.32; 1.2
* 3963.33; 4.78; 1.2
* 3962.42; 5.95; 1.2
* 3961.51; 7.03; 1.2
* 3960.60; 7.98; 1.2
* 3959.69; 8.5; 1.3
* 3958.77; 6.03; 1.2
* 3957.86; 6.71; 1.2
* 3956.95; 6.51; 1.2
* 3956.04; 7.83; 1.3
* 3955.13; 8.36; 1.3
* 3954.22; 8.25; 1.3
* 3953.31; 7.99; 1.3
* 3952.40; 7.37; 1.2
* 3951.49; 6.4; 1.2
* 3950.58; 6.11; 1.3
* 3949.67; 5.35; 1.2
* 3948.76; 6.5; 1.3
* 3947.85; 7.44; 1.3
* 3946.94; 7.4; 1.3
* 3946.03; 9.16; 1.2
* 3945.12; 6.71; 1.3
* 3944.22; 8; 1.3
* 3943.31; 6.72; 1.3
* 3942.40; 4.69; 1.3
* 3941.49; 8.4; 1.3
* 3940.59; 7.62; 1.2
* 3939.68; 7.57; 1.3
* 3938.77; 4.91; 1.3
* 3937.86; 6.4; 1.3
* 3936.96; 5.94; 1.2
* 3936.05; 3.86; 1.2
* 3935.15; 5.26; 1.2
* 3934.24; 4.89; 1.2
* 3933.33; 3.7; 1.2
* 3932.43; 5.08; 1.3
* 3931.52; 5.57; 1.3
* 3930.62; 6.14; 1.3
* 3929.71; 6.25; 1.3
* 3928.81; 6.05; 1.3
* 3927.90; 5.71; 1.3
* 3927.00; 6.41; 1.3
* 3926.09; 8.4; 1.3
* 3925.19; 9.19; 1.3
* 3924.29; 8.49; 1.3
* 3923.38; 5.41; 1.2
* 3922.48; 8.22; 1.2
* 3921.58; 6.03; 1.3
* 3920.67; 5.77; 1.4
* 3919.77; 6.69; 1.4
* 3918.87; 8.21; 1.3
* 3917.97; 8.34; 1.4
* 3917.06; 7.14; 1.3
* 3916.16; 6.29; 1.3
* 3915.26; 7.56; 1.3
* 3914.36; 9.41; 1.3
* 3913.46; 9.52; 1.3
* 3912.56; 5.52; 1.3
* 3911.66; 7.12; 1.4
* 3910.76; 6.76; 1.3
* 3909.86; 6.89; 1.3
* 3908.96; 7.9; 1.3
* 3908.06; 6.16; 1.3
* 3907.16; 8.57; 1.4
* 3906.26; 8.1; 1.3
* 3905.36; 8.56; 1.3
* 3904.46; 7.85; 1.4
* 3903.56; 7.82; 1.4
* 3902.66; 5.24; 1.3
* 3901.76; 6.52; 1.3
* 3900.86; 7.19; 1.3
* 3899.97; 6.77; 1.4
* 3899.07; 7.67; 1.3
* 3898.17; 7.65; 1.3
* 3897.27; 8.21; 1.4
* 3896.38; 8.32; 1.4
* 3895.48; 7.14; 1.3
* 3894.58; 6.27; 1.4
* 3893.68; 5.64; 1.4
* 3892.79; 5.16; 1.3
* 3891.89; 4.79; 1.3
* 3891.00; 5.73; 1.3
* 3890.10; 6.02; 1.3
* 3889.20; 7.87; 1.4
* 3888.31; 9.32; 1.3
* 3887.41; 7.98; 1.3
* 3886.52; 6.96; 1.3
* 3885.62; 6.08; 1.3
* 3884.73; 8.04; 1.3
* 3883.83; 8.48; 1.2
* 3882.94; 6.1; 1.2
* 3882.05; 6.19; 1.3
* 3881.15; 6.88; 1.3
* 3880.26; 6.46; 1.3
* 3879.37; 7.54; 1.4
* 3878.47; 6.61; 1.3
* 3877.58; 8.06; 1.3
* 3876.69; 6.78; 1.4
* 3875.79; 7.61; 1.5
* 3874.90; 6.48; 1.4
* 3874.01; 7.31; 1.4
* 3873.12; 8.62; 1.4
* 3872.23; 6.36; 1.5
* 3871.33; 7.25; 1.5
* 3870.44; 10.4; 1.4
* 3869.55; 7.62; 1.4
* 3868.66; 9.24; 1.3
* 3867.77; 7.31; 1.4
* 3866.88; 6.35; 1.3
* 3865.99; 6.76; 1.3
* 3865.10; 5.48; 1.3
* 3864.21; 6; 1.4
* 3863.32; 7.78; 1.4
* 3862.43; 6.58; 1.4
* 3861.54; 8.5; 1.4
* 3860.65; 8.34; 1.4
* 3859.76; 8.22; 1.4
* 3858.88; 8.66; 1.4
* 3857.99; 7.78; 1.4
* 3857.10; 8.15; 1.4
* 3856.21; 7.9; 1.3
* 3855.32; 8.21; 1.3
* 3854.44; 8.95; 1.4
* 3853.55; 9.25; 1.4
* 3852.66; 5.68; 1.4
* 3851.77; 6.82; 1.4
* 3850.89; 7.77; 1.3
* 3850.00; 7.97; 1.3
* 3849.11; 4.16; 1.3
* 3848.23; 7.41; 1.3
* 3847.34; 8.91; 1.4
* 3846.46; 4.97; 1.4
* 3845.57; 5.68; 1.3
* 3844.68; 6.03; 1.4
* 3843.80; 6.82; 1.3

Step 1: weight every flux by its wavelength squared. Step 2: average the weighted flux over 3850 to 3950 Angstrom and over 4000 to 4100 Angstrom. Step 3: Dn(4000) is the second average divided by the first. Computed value 1.25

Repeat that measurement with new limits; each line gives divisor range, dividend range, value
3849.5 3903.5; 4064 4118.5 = 1.22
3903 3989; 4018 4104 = 1.30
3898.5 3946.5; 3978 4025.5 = 1.19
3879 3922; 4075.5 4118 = 1.21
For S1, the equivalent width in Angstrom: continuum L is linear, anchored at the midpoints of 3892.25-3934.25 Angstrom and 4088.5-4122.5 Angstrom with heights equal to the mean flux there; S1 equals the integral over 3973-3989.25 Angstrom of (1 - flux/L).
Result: 0.3 Angstrom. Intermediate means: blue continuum 6.98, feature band 7.09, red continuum 7.61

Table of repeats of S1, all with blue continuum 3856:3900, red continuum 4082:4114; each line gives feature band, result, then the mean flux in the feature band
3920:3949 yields 3.34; 6.5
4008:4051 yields -4.99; 8.34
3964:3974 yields 2.99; 5.19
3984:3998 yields -0.45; 7.66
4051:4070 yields -2.16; 8.37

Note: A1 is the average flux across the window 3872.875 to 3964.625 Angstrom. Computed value 6.92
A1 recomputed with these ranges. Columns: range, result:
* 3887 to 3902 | 6.96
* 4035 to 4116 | 8.07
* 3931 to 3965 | 6.53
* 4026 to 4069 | 8.35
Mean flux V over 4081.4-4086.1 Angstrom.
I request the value 8.35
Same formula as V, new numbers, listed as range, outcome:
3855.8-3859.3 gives 8.11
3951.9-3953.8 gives 7.66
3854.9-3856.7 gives 8.04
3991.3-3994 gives 7.69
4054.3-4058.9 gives 7.9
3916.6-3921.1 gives 7.24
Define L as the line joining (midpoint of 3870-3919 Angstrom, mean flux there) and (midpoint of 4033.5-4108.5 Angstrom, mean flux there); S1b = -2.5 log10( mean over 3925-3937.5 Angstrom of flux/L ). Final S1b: 0.26 mag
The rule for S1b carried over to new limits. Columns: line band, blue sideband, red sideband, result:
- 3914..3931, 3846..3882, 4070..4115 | 0.06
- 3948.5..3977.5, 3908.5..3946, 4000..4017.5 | 0.17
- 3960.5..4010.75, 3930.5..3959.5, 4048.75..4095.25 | 0.03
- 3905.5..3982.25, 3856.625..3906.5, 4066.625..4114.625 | 0.13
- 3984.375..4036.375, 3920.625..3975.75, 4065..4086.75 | -0.08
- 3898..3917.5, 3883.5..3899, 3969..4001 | -0.05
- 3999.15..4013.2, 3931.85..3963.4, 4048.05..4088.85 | -0.07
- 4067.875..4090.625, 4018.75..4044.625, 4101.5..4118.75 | -0.08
